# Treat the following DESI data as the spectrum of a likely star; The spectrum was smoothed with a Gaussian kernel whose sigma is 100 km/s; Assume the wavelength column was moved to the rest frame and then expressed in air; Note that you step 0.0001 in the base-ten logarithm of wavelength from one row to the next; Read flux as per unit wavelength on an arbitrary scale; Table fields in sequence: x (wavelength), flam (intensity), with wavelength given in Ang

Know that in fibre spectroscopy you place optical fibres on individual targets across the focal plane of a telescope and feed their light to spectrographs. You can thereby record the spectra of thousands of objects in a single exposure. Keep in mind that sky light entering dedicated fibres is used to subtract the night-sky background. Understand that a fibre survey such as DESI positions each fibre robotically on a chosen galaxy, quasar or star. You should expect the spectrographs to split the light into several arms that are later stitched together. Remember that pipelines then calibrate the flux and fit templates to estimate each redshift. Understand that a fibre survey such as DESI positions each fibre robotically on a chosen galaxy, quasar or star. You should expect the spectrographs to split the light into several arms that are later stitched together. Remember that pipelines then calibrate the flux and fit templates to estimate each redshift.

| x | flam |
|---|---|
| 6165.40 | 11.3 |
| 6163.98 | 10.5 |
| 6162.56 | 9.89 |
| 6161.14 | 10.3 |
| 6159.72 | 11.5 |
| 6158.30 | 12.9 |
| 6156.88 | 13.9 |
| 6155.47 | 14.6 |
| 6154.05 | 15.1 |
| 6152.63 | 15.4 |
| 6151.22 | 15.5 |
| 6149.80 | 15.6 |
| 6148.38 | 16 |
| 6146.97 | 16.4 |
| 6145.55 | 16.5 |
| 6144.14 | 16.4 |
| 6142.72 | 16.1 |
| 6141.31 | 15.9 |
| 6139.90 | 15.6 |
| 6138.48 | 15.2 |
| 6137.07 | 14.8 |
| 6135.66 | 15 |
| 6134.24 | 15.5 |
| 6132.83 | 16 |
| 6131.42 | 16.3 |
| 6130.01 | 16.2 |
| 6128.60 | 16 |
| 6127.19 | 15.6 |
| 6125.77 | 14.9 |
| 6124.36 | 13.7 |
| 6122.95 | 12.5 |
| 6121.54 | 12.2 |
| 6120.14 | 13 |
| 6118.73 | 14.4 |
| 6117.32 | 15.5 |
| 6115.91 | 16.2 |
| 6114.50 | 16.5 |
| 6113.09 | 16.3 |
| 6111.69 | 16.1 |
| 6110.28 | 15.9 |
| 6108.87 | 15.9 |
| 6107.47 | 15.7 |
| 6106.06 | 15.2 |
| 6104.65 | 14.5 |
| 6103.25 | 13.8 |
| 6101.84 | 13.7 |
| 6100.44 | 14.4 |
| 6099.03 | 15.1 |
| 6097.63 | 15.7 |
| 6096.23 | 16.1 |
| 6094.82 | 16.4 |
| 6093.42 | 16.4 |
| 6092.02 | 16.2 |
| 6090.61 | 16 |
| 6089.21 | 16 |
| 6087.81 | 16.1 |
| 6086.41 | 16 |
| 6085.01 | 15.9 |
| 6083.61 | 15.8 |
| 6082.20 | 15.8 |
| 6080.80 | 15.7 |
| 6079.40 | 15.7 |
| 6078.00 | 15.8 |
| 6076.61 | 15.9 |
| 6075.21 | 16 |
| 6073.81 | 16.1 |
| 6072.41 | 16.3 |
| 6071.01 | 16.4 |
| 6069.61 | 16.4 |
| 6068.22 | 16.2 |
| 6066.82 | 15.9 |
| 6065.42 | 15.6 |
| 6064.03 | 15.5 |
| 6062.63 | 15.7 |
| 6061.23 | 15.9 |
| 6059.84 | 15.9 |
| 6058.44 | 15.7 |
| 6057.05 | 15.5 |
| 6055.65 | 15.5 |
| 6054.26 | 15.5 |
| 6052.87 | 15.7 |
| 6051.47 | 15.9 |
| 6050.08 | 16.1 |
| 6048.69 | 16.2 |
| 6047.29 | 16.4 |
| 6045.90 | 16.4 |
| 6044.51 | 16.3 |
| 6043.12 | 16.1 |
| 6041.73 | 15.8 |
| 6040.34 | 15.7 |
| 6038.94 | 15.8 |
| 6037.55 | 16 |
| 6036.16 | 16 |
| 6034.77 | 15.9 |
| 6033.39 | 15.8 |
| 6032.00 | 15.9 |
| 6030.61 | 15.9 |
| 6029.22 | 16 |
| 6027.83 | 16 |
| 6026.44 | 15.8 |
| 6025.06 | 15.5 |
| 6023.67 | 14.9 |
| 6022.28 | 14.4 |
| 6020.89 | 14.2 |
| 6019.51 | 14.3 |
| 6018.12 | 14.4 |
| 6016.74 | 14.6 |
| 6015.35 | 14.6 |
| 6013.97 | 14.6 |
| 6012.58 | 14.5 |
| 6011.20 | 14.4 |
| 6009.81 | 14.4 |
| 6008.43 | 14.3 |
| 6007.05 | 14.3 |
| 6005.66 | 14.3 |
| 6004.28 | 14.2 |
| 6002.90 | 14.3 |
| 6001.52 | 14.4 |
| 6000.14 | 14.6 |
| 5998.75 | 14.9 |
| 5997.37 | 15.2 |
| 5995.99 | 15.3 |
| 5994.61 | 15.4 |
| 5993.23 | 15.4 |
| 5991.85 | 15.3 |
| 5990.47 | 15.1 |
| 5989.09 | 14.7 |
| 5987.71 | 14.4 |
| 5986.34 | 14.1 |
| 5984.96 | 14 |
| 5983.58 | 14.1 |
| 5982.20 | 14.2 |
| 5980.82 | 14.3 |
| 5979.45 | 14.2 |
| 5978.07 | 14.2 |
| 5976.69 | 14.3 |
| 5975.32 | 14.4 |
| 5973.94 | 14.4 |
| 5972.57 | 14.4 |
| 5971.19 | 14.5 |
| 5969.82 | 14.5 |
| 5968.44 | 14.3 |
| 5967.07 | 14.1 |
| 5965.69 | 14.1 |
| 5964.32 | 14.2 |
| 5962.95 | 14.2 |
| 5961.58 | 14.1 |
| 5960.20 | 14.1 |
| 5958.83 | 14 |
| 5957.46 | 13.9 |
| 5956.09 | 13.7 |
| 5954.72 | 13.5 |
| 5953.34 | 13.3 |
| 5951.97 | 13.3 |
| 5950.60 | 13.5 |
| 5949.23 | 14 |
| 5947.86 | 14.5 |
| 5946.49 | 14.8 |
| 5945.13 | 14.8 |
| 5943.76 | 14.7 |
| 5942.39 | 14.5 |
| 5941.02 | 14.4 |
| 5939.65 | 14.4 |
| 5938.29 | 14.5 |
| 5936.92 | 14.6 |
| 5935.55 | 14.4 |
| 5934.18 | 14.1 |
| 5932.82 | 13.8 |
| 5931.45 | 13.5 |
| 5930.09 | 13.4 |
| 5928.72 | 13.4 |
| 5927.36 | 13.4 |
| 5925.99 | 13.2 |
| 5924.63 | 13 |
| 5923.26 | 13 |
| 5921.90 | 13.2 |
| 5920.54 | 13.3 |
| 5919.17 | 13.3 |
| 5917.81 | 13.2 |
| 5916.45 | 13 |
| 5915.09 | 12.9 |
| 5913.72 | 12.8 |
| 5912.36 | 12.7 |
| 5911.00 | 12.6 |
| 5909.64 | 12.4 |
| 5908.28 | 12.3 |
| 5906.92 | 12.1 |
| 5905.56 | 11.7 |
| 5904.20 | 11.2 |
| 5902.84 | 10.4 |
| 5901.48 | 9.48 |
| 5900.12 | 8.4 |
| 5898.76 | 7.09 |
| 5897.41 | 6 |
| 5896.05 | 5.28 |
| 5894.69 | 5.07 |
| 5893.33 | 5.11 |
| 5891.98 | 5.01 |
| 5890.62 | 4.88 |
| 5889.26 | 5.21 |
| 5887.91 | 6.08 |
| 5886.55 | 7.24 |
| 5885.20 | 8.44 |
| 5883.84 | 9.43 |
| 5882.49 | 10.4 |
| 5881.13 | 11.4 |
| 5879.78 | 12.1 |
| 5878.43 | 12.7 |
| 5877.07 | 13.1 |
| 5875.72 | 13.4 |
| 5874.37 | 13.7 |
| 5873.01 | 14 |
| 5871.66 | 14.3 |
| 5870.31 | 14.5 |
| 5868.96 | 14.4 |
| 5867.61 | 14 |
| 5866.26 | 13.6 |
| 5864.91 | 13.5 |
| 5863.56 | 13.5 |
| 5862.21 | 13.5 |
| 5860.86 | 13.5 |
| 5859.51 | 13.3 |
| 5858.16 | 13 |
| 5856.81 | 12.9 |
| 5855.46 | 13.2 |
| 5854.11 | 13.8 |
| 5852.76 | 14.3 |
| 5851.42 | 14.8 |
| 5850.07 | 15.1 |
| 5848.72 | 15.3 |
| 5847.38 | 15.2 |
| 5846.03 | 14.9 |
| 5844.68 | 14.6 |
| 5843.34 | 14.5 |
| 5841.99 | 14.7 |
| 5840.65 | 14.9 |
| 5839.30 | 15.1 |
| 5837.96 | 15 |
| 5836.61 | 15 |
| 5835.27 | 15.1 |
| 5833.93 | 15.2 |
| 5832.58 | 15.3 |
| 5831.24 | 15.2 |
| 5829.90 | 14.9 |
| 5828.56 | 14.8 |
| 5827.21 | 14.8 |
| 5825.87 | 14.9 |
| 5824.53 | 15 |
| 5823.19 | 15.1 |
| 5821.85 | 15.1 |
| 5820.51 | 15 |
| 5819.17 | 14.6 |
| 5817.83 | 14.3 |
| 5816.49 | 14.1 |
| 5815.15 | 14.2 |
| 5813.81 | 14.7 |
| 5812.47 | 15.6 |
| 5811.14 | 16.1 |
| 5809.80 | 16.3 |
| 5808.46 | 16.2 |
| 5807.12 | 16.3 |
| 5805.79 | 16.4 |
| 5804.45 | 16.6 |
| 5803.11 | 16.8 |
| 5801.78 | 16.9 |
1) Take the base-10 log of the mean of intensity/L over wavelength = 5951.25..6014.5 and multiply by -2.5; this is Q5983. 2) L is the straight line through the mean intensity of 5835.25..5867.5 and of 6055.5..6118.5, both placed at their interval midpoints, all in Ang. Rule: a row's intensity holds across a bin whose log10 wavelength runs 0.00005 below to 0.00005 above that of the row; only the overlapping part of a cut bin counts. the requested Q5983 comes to 0.05 mag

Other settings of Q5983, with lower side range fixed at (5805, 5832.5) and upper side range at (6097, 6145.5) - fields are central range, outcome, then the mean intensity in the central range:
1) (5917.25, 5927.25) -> 0.15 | 13.2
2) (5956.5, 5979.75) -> 0.07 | 14.2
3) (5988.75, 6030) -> 0.03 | 14.8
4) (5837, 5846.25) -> 0.03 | 14.8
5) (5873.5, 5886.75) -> 0.31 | 11.4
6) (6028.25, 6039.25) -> -0.05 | 15.9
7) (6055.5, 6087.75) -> -0.05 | 15.9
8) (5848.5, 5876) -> 0.10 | 13.9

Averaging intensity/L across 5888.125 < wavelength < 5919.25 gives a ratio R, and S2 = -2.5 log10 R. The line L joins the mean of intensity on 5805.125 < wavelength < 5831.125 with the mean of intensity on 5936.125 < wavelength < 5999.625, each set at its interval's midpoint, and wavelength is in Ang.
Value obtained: 0.47 mag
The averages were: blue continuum 15.2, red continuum 14.4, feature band 9.54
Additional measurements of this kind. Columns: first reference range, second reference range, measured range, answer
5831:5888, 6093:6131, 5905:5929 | 0.08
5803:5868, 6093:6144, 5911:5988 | 0.08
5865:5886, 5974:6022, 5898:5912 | 0.21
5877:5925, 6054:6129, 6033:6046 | -0.14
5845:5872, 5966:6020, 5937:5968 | 0.02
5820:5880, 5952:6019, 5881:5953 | 0.24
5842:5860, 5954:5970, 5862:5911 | 0.34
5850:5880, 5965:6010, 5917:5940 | 0.04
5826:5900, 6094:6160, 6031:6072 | -0.11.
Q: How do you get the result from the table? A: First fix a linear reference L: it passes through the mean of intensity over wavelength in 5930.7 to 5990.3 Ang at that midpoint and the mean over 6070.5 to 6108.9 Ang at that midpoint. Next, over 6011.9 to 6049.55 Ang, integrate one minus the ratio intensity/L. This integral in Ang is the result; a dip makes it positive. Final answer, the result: -1.2 Ang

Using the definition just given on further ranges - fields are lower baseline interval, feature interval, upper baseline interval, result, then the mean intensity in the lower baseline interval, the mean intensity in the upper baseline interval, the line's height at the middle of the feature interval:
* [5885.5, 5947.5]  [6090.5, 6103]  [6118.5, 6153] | -0.78 Ang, 11.4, 15.2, 14.6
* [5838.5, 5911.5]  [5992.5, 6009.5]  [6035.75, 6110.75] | -0.51 Ang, 11.7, 15.8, 14.3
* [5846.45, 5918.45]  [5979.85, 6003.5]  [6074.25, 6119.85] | -1.93 Ang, 11.4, 15.6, 13.6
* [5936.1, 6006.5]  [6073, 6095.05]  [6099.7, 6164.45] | -2.00 Ang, 14.4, 14.8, 14.7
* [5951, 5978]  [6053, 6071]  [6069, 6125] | -0.87 Ang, 14.1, 15.4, 15.1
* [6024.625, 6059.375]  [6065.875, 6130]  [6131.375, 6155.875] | 1.20 Ang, 15.9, 15.7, 15.8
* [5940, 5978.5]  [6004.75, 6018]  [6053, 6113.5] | 0.34 Ang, 14.2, 15.7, 14.8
